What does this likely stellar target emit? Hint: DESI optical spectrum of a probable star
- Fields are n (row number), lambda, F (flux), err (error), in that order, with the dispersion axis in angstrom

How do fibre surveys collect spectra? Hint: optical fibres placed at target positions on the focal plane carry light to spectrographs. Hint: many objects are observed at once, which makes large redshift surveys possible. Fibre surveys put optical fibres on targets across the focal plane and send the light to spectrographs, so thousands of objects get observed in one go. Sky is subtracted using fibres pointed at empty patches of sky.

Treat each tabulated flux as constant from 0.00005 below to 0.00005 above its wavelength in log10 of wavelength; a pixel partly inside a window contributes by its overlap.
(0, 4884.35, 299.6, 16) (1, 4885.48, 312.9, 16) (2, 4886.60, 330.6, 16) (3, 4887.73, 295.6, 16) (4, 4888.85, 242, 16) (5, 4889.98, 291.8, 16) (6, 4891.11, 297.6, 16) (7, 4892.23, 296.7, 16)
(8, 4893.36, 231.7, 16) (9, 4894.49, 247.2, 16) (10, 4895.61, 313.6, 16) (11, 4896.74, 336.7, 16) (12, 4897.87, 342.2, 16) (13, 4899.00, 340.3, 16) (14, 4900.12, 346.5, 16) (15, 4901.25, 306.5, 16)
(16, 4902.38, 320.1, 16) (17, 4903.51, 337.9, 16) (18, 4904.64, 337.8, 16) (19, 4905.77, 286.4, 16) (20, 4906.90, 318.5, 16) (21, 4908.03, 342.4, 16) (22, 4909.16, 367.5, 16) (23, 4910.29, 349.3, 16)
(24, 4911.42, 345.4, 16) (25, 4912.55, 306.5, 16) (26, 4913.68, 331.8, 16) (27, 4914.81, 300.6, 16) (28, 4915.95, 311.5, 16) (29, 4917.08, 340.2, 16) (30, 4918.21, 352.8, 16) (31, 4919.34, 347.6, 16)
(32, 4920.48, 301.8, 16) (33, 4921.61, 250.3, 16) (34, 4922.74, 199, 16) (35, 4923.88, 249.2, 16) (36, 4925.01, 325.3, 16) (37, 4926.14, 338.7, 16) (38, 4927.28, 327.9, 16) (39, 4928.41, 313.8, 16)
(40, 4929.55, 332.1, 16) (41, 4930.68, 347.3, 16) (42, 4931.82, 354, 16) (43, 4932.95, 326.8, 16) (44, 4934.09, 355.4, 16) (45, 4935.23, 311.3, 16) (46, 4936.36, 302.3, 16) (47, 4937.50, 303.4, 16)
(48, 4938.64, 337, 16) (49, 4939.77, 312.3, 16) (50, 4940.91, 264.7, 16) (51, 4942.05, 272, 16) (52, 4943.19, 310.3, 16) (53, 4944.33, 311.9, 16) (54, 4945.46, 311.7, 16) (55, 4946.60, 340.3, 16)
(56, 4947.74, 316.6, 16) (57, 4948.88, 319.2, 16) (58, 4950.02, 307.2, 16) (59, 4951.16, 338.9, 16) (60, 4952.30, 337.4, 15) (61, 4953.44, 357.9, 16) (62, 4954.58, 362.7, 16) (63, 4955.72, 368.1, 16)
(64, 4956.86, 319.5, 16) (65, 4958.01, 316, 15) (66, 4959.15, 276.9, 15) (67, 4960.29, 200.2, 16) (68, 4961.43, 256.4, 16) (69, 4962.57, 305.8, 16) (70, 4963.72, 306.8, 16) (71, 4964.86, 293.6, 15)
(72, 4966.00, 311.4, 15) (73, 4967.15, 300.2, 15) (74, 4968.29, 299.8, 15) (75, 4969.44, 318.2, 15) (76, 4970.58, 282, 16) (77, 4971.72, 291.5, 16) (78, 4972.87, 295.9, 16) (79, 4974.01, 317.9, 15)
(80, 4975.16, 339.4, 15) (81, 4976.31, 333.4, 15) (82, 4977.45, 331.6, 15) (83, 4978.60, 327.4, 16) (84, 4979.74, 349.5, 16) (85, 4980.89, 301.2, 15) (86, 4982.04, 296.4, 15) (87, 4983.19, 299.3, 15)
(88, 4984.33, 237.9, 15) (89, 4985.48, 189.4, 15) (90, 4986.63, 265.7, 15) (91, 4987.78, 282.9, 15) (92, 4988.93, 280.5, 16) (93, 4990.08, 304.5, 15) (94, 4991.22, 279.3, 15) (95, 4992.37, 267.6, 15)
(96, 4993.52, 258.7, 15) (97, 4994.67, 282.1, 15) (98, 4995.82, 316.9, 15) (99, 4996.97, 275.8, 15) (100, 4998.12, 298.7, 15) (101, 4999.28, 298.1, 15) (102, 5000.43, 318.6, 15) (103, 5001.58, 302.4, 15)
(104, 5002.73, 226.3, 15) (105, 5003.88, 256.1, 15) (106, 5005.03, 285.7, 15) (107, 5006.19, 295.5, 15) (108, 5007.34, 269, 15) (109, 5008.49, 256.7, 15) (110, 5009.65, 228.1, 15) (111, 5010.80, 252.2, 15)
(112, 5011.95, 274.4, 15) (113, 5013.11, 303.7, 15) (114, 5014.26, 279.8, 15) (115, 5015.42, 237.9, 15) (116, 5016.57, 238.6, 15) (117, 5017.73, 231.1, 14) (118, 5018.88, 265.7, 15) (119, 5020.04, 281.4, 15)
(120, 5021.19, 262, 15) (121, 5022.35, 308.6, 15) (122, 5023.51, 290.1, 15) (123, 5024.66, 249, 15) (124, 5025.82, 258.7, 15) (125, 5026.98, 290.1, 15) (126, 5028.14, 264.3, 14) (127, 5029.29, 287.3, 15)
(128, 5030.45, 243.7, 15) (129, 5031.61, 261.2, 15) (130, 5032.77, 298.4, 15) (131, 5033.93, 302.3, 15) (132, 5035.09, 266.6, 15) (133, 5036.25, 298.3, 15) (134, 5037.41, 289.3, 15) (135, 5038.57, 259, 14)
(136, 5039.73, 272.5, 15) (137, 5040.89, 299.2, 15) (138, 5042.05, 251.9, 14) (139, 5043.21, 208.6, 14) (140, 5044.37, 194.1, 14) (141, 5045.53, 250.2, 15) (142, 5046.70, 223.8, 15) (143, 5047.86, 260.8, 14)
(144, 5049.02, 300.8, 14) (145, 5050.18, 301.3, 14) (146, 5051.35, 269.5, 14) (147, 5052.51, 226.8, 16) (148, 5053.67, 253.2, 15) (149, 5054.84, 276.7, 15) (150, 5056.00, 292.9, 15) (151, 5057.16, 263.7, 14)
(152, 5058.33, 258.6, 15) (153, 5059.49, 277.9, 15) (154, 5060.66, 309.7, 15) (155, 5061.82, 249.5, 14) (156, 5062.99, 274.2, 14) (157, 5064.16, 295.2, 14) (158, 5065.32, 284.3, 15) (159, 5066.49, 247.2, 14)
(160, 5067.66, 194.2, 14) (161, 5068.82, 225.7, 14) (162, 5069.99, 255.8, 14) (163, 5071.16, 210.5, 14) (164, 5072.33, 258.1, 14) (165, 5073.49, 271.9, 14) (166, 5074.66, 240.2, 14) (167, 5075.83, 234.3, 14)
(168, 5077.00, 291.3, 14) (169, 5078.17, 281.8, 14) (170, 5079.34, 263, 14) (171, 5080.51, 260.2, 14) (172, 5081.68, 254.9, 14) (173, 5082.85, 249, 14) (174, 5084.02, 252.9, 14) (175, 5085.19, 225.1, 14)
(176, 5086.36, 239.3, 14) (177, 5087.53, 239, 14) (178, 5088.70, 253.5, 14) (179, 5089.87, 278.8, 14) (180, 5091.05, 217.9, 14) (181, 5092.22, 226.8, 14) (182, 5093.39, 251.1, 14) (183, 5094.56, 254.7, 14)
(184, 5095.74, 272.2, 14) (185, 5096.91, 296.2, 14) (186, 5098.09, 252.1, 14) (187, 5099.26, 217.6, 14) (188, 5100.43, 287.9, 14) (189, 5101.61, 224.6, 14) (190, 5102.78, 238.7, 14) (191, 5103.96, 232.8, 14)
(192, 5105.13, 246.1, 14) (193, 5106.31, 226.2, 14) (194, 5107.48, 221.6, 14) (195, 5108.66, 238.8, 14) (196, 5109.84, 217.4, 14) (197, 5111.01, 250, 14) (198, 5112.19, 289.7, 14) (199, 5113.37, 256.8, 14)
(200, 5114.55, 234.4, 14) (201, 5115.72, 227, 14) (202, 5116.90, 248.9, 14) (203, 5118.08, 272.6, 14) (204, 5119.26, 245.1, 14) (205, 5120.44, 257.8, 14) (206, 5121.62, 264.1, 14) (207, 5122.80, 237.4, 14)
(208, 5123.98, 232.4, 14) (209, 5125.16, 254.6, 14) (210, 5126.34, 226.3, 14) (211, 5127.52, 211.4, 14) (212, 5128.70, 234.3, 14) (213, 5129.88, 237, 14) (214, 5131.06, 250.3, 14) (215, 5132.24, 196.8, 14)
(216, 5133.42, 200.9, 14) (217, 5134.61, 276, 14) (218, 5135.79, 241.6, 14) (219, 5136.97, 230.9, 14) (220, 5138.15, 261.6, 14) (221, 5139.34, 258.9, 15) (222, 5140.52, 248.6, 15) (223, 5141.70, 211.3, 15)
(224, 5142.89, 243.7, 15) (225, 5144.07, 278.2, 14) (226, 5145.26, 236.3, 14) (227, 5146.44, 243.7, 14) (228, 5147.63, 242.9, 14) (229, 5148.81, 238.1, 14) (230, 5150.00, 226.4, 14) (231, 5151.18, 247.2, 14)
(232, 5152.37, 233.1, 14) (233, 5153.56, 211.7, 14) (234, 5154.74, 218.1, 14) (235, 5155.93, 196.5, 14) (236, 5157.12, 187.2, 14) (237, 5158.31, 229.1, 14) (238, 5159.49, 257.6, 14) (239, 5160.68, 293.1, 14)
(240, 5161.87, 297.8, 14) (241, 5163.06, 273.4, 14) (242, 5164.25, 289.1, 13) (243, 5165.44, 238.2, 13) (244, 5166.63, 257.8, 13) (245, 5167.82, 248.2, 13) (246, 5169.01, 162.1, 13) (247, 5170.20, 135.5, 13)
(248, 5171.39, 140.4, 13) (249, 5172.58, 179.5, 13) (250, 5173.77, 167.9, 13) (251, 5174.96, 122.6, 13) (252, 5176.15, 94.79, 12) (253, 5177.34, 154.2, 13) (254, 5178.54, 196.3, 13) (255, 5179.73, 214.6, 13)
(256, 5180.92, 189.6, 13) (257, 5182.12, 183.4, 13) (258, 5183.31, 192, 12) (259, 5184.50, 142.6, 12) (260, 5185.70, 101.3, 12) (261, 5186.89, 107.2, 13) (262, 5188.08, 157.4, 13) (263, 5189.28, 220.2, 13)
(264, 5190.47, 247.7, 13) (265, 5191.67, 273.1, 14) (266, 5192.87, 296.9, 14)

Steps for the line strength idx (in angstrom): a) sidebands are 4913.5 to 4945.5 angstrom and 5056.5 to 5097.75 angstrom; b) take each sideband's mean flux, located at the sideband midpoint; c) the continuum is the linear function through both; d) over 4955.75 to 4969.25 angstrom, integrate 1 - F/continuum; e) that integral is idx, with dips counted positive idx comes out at 0.2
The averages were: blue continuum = 312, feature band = 293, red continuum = 256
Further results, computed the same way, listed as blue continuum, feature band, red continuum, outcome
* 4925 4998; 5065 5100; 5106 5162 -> 1.3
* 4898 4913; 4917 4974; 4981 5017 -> -0.7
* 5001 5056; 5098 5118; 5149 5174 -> -0.1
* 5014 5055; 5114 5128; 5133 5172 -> 0.0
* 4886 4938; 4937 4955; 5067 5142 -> -1.0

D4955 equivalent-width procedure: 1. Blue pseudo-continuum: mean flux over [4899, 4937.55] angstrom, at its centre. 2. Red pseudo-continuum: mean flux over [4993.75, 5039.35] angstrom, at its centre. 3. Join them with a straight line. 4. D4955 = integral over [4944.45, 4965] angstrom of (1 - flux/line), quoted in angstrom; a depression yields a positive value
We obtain -0.7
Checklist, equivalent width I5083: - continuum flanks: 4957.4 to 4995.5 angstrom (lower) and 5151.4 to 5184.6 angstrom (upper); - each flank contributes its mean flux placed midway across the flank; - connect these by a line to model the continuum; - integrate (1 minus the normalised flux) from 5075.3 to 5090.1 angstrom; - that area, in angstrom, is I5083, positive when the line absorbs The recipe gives -0.7 angstrom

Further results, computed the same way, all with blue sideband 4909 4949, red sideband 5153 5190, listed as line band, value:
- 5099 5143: -4.1 angstrom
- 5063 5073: 0.0 angstrom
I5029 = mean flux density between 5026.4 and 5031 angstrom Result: 272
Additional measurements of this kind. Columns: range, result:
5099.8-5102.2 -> 256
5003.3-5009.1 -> 272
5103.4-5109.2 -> 233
